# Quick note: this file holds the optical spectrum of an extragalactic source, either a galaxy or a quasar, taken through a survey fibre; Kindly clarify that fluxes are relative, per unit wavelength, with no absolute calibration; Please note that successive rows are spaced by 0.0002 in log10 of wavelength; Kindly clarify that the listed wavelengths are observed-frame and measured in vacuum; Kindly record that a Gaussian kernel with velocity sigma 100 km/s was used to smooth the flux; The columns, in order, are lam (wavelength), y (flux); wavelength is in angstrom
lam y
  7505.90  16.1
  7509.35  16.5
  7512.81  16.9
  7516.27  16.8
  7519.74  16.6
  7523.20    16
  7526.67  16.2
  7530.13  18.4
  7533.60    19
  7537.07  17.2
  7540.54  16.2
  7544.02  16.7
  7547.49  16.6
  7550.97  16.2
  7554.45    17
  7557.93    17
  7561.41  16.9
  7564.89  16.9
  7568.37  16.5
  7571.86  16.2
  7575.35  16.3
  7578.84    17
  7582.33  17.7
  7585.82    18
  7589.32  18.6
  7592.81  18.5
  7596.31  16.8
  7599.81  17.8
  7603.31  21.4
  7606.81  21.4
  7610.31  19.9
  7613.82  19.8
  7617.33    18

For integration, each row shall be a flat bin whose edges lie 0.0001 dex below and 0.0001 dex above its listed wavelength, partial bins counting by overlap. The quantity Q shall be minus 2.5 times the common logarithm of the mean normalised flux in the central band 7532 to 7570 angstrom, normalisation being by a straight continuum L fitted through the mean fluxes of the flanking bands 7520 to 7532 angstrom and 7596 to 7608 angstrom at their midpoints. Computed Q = 0.051 mag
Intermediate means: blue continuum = 16.9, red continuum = 19.6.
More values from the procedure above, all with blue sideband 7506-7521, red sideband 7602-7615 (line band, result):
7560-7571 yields 0.13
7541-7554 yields 0.10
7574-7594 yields 0.11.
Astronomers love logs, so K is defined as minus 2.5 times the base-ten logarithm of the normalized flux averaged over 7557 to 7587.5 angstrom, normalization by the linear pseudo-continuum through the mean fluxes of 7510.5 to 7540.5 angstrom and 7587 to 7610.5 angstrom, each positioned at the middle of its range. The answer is 0.09 mag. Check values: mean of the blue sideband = 17.1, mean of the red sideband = 19.1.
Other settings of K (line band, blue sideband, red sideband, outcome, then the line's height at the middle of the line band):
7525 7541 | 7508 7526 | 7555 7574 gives -0.06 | 16.6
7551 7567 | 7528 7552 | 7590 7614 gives 0.06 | 17.8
